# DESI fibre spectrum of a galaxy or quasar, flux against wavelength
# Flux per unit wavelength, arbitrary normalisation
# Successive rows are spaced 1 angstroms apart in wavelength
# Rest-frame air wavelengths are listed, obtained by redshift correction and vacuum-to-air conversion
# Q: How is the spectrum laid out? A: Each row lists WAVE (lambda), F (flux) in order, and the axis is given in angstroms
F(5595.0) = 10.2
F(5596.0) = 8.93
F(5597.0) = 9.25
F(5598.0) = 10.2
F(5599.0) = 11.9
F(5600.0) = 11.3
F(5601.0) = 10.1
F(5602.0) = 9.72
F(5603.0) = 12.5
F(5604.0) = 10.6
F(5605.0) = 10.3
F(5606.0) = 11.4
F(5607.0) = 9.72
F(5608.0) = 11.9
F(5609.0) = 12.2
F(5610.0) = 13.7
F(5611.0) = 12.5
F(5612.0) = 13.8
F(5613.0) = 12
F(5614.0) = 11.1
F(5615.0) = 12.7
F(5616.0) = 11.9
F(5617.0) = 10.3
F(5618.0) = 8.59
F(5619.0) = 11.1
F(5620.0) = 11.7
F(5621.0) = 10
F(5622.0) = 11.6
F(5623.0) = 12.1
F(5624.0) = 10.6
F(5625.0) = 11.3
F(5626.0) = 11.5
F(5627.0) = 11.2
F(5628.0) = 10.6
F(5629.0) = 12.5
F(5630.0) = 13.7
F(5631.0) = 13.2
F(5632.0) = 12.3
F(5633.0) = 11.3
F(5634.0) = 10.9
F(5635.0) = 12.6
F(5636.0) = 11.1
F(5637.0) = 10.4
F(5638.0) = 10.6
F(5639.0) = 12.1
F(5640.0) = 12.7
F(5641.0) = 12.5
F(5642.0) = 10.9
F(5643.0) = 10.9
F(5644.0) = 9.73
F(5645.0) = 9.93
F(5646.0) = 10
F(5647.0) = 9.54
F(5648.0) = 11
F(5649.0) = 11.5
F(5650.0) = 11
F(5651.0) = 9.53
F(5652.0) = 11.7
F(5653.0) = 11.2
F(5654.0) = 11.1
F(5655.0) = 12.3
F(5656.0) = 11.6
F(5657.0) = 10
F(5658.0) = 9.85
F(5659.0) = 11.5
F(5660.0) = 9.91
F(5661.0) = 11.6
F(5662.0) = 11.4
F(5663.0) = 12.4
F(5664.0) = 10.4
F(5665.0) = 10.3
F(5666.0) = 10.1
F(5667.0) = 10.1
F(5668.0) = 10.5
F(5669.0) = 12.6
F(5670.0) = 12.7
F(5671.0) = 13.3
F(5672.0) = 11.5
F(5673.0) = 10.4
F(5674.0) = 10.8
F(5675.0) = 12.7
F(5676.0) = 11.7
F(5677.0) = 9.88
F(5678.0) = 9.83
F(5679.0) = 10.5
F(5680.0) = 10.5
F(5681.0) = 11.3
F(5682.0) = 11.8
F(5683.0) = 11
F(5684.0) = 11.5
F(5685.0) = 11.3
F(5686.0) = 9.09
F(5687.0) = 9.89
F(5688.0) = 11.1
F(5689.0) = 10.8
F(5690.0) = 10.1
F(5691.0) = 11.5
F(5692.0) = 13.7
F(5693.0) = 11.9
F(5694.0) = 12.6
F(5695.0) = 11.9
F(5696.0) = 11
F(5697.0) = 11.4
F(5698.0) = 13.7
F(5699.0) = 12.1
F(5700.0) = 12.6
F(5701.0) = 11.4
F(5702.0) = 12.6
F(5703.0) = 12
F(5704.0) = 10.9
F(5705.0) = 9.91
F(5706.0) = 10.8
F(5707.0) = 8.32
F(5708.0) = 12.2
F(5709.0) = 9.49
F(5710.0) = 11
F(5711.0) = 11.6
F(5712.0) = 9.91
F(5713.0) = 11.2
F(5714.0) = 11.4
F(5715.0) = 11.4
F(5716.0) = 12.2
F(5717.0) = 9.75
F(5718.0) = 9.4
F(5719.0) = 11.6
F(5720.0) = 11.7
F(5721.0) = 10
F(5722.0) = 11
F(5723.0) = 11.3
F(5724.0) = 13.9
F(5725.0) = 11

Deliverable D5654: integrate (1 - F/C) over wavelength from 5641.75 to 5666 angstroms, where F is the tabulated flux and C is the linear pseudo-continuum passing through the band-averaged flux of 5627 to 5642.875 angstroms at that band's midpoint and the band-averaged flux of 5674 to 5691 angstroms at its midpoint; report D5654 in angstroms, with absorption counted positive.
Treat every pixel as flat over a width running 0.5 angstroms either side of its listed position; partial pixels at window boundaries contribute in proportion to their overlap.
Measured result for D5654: 1.30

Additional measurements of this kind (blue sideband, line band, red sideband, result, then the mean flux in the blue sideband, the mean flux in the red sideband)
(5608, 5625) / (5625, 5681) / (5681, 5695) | 1.22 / 11.6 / 11.3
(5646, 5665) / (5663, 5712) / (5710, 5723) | -1.23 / 10.9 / 10.9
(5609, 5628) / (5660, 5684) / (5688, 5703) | 1.29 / 11.5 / 11.9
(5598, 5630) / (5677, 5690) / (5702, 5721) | 0.40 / 11.4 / 10.8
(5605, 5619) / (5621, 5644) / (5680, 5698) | -0.10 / 11.6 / 11.3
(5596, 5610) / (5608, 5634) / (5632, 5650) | -1.78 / 10.9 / 11.1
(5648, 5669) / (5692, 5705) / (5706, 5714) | -1.60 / 10.9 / 10.6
